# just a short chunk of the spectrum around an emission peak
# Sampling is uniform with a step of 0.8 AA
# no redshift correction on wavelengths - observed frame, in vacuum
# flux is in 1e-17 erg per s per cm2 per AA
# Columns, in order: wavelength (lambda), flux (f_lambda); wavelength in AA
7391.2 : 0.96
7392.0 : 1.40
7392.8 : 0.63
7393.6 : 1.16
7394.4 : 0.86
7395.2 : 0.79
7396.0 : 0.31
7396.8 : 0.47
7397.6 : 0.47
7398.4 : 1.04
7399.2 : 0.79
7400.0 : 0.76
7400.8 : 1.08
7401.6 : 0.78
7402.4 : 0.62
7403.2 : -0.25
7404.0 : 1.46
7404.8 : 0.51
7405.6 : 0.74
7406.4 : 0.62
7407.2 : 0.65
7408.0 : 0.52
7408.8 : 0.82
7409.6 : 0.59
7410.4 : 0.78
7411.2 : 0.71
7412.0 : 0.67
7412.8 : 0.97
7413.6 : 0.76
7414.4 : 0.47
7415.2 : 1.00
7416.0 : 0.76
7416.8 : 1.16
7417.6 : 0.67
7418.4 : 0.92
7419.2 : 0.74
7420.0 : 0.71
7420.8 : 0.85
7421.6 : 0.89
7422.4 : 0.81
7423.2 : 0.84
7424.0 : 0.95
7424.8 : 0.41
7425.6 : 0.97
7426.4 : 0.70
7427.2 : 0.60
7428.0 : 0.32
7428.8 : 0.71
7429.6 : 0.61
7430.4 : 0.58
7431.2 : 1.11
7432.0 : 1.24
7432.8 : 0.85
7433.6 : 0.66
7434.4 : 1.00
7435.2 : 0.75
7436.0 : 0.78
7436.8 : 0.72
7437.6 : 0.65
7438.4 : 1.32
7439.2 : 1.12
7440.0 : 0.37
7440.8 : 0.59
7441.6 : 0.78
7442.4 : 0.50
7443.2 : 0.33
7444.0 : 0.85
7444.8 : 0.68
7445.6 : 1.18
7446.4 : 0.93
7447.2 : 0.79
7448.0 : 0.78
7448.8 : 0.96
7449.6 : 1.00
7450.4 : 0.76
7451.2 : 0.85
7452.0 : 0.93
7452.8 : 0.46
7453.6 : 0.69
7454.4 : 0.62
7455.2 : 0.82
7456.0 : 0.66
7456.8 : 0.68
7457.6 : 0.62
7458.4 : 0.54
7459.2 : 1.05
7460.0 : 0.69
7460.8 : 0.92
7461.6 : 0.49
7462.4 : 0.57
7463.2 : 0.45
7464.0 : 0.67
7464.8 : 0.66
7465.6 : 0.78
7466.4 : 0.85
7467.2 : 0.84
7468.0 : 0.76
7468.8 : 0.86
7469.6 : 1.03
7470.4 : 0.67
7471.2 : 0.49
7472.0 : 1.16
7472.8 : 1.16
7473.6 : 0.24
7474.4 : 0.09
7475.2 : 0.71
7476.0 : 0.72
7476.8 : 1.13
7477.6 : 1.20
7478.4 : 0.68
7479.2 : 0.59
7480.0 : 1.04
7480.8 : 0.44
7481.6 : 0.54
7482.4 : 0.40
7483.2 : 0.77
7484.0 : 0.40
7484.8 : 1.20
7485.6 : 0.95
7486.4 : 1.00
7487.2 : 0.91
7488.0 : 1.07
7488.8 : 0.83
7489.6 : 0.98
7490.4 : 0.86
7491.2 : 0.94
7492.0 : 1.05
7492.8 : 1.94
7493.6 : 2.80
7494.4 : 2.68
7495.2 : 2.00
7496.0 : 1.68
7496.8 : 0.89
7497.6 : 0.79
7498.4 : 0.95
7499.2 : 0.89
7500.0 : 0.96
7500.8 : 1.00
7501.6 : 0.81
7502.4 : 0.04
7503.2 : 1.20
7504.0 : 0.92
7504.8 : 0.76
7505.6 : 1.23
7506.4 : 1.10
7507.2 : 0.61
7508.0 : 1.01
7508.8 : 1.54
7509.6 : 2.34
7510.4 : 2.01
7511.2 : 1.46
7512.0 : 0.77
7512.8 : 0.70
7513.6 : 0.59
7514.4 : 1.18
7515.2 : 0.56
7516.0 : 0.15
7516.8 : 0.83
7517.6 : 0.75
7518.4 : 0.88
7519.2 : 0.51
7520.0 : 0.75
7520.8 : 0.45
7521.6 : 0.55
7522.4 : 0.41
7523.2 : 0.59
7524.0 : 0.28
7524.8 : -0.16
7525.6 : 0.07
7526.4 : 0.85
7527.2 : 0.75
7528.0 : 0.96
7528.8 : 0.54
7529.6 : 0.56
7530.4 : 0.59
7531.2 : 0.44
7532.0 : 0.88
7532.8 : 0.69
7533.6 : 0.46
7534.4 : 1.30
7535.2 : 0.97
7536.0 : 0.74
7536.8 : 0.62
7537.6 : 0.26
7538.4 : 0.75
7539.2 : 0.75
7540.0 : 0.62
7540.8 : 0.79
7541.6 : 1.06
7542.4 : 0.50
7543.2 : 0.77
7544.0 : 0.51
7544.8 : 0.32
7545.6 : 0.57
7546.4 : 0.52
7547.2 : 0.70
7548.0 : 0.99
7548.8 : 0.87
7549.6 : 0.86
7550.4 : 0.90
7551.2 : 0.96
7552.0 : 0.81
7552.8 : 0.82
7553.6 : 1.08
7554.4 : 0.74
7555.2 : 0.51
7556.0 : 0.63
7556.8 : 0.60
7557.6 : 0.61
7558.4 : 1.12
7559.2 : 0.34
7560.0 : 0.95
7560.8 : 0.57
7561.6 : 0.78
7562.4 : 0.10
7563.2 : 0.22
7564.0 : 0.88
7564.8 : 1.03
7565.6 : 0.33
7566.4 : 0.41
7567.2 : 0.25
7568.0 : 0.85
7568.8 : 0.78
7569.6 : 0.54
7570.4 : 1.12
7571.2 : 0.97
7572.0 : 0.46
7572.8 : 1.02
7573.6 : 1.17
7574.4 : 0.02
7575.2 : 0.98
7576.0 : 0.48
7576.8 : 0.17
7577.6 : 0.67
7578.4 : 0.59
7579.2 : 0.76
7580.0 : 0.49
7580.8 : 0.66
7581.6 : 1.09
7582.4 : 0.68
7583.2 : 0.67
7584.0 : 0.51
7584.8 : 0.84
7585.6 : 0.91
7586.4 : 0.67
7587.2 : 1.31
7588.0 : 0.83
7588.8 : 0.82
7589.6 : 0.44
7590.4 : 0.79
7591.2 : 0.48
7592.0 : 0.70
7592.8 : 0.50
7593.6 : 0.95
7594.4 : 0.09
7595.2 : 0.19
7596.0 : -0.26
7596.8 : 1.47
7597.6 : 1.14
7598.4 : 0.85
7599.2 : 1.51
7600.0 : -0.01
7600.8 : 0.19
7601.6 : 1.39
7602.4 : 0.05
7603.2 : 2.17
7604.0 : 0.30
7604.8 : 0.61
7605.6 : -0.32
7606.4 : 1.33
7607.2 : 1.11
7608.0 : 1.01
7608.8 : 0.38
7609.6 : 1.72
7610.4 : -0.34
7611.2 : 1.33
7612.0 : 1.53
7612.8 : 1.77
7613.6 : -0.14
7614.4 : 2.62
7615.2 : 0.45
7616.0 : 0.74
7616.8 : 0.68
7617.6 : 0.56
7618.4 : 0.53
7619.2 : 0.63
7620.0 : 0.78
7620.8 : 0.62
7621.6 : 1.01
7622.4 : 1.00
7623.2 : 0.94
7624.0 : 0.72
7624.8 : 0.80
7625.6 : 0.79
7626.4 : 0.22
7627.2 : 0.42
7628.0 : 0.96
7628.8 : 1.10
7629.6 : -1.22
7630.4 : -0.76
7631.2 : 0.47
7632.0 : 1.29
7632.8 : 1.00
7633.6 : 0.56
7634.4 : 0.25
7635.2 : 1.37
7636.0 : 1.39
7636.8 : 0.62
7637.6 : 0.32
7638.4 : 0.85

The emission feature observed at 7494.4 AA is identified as [S II] 6716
